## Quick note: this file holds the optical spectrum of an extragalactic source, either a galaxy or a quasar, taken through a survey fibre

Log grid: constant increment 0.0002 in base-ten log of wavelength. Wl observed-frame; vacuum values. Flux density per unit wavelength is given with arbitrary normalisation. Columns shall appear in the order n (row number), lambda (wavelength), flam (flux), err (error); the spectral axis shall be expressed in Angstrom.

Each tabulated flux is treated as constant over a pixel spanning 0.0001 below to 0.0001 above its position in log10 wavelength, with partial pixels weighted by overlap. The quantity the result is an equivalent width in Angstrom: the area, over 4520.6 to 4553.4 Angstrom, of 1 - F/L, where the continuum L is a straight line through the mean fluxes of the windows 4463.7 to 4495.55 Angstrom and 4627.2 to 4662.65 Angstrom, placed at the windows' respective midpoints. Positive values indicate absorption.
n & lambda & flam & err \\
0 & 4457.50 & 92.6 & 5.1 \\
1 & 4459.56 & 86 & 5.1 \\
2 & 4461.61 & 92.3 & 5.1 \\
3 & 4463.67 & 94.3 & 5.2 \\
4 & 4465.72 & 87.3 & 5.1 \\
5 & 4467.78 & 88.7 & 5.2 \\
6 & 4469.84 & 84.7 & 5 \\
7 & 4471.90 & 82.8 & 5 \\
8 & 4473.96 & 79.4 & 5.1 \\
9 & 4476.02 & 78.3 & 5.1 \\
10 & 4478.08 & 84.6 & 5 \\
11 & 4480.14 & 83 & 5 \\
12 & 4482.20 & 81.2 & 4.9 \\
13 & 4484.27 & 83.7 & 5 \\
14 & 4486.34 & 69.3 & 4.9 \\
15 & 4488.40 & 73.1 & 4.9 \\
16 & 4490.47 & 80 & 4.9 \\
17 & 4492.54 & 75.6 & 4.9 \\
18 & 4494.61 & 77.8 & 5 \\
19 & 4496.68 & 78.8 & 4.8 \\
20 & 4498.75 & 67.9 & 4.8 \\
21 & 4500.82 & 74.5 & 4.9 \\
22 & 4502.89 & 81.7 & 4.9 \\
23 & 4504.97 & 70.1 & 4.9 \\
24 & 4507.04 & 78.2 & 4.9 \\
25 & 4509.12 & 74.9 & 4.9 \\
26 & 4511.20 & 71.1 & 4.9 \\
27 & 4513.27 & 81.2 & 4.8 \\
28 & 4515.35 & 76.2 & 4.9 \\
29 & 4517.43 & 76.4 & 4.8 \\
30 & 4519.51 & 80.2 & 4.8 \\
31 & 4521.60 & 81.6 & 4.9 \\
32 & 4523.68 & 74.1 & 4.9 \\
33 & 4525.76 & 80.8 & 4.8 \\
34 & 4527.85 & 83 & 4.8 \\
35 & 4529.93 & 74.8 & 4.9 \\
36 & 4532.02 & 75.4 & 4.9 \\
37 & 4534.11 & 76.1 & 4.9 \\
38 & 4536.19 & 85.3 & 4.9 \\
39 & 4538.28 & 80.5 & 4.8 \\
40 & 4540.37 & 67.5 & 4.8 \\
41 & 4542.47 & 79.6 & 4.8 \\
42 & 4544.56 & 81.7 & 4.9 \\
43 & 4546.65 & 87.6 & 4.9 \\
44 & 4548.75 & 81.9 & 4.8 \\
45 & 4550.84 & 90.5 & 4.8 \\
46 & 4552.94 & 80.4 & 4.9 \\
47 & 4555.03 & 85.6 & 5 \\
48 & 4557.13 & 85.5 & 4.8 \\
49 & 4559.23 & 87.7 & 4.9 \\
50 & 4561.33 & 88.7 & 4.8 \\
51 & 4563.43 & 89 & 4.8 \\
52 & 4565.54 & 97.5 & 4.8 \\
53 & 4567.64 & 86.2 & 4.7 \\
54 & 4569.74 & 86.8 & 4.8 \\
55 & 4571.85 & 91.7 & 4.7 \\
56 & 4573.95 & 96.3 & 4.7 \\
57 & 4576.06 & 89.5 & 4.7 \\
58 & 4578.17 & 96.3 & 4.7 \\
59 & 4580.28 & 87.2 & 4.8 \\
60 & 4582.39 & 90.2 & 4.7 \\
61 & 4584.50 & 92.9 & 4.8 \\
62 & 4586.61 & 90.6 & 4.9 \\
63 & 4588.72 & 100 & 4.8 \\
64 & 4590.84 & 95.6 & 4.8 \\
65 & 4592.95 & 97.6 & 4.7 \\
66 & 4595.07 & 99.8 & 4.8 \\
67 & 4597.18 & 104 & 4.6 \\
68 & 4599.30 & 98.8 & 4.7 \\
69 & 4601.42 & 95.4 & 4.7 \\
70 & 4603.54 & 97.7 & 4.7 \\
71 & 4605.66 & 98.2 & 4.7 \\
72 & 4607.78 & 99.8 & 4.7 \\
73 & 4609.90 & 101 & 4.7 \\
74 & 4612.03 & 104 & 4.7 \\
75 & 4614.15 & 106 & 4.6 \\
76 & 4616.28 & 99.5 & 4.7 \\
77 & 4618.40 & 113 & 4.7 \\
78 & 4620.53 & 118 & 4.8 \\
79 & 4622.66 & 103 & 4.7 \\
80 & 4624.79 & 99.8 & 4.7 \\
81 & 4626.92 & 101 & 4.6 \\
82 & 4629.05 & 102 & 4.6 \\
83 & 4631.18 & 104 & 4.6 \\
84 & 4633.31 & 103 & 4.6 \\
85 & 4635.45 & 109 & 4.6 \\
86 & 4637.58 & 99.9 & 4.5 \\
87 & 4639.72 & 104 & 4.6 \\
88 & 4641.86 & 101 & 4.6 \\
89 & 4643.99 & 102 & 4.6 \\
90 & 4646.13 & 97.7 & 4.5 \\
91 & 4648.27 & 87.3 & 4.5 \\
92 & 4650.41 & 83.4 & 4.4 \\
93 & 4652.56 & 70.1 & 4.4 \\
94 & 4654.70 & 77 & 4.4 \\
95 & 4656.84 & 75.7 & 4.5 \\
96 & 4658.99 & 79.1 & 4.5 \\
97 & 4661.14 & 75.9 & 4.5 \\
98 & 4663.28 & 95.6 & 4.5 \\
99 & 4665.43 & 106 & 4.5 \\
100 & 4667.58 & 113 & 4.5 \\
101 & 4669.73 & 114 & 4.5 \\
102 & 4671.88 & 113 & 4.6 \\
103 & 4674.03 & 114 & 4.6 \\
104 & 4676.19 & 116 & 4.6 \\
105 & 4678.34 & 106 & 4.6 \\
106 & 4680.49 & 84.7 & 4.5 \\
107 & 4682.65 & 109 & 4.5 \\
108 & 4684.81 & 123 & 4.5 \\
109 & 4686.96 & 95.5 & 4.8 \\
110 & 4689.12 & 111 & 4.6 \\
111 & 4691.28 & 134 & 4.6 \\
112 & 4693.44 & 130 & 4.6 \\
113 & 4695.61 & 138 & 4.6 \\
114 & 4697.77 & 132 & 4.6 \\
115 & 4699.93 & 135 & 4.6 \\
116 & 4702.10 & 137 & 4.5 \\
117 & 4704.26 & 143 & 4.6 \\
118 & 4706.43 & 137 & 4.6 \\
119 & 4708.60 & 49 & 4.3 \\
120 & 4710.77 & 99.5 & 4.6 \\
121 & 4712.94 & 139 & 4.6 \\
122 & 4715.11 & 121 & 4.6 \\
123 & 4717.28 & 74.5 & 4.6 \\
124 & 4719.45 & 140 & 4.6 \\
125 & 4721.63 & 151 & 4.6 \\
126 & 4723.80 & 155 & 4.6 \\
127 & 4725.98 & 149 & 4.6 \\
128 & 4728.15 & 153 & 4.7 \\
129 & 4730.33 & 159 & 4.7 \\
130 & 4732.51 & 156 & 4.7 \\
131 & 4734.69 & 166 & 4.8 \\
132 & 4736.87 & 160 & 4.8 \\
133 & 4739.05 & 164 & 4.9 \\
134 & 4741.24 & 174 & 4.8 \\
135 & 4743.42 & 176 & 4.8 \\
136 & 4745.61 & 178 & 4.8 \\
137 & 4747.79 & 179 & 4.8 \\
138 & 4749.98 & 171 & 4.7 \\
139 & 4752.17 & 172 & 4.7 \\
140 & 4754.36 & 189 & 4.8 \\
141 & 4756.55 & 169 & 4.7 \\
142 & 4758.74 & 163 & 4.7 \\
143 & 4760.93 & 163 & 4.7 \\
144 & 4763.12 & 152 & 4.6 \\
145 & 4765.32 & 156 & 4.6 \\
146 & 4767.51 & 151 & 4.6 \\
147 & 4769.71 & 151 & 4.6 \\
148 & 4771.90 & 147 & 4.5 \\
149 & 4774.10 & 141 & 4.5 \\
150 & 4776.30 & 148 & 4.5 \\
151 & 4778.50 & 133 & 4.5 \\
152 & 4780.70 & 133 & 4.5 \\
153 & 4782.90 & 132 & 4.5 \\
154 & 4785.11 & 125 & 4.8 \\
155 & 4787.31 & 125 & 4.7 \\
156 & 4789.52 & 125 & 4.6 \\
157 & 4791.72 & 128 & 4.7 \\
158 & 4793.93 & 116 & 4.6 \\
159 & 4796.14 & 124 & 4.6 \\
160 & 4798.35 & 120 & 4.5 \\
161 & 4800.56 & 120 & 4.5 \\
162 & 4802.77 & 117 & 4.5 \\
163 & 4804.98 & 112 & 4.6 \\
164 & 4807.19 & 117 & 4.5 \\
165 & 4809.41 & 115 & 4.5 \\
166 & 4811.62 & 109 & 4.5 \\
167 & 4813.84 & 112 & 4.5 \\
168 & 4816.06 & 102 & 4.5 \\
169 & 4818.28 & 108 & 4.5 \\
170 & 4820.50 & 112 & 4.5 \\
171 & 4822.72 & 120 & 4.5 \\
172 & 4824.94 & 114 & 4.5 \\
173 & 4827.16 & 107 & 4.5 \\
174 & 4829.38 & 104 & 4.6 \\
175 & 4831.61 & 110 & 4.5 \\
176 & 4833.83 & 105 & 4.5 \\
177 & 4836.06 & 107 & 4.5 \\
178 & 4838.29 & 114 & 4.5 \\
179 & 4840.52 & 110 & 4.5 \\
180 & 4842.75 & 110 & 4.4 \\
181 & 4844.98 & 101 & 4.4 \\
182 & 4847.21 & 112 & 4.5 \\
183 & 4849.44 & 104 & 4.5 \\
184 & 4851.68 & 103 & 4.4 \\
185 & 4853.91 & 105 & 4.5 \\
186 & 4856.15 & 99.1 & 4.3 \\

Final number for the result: 1.9 Angstrom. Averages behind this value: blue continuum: 81.1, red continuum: 92.2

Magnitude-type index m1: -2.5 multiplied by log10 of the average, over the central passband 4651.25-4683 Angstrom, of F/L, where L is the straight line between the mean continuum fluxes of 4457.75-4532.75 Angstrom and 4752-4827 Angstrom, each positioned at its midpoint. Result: 0.15 mag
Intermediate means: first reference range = 79.7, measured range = 96.2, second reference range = 132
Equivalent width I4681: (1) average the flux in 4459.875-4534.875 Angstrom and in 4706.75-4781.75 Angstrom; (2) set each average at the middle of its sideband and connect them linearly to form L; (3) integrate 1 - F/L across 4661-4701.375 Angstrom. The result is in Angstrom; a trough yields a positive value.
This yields 5.4 Angstrom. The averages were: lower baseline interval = 79.3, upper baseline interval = 149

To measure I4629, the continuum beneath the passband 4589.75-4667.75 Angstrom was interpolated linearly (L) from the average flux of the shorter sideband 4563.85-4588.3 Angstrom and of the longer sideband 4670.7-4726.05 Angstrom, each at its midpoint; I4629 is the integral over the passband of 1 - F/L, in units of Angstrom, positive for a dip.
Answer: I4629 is 4.4 Angstrom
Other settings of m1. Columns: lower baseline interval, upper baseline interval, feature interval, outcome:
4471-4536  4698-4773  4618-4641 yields 0.114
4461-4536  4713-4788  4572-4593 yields 0.113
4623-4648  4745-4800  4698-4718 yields 0.081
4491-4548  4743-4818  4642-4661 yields 0.274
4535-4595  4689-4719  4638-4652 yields 0.127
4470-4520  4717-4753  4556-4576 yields 0.135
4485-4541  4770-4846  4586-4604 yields -0.112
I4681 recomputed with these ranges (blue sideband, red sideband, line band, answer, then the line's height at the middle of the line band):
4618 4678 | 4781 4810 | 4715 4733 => -4.8 Angstrom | 111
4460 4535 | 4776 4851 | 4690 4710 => -4.5 Angstrom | 103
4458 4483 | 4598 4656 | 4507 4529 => 2.8 Angstrom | 89.5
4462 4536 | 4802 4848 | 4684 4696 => -2.9 Angstrom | 97.4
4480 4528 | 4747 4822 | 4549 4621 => -0.6 Angstrom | 94.1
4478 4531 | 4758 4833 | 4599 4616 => -1.0 Angstrom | 94.7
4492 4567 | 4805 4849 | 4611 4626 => -2.9 Angstrom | 89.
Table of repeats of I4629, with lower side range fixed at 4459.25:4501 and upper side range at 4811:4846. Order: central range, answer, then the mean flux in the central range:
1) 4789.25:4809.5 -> -2.4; 119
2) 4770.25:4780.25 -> -3.6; 142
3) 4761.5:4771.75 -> -4.8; 153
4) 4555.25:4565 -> -0.1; 88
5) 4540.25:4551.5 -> 0.5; 82.3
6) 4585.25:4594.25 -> -0.6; 95.9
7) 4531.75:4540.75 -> 0.8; 77.8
